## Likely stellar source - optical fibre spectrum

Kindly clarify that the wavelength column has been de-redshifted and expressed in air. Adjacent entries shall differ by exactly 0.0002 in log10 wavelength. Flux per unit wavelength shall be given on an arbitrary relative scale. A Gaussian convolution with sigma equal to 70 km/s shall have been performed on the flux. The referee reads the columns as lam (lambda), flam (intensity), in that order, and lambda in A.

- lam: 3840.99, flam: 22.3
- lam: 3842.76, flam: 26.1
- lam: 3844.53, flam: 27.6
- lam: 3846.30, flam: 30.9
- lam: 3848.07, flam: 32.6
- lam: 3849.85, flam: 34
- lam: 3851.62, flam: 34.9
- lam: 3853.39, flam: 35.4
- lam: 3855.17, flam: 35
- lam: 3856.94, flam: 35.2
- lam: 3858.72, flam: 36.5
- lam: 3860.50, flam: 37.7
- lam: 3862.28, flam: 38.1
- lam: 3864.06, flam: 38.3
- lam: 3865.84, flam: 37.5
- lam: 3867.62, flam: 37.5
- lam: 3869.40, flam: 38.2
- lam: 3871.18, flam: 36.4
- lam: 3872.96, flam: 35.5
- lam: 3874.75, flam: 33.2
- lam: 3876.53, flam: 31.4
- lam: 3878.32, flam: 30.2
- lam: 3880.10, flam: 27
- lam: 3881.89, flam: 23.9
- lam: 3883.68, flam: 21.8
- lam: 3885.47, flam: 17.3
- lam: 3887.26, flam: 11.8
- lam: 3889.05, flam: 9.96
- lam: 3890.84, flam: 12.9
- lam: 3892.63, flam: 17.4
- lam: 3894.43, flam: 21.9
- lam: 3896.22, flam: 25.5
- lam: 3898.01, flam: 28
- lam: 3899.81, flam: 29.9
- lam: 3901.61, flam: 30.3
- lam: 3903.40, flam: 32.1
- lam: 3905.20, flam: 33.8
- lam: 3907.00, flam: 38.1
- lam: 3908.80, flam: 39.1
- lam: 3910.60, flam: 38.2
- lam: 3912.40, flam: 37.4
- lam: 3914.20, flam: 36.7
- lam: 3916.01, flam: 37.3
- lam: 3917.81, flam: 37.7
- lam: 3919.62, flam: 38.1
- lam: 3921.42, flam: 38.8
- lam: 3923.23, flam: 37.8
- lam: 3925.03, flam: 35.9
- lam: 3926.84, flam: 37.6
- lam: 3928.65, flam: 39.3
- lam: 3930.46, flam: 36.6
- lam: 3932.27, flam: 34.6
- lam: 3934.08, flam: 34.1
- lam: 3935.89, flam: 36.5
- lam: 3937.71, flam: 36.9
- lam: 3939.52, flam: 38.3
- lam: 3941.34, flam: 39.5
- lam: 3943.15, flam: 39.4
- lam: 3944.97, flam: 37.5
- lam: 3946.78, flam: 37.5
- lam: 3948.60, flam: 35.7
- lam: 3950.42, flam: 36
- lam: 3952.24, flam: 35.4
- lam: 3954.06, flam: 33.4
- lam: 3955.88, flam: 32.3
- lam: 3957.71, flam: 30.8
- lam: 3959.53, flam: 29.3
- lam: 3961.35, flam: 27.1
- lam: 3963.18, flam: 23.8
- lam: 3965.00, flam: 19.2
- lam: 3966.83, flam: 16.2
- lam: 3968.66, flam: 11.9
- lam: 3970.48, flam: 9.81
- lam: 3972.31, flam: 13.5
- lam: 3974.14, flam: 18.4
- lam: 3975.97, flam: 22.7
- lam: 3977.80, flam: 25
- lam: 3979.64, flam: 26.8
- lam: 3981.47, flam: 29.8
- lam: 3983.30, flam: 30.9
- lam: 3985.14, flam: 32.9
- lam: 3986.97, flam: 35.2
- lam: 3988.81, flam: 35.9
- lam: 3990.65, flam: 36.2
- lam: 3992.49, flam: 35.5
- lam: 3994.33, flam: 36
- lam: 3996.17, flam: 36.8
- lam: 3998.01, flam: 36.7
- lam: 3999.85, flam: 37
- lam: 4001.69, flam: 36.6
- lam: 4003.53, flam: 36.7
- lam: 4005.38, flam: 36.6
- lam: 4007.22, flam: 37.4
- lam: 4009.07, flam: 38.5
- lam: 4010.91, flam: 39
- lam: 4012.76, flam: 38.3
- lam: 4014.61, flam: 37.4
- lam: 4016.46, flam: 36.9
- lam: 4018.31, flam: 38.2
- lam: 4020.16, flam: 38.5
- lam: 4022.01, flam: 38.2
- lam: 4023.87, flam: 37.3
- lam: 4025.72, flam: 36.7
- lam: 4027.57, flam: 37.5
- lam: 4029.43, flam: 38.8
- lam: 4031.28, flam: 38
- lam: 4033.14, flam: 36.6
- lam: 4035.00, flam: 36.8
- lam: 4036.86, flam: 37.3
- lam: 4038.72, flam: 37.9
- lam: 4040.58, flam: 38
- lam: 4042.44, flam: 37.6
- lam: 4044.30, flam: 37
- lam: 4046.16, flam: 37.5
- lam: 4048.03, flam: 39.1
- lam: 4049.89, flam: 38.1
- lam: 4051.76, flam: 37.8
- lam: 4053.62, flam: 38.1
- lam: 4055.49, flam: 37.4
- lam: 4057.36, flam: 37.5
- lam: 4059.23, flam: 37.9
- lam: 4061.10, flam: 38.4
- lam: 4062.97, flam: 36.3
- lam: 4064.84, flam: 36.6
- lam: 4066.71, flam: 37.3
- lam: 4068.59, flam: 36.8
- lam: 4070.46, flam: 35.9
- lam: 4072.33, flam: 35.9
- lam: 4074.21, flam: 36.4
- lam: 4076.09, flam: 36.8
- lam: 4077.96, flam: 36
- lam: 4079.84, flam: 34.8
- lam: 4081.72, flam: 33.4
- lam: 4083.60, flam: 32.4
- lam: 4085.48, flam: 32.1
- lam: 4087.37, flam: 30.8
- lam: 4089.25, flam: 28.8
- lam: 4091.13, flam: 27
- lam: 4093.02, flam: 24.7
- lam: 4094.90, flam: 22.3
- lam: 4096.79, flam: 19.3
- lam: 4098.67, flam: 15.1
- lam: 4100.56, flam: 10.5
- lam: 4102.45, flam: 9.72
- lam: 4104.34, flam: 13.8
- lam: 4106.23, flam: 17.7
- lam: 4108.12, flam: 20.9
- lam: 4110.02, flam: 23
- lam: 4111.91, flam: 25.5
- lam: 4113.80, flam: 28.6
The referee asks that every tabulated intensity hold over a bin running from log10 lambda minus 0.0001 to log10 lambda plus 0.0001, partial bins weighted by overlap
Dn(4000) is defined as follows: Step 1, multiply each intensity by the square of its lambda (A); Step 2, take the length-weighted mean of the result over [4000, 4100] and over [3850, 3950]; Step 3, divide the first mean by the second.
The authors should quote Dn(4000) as 1.15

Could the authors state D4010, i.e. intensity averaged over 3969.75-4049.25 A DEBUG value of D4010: 34.5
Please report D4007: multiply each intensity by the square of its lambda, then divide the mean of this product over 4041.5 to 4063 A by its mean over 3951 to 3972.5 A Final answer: 1.6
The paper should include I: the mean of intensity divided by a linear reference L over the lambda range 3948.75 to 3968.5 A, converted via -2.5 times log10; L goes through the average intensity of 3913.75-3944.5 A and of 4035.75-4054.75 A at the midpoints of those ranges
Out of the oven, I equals 0.32 mag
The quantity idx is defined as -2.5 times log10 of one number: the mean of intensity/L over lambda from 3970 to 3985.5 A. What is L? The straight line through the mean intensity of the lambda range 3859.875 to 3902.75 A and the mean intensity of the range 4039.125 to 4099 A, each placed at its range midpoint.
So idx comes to 0.312 mag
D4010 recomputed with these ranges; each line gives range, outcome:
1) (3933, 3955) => 36.7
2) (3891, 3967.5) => 33.2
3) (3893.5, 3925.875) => 34.3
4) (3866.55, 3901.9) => 26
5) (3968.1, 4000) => 28.4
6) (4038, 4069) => 37.6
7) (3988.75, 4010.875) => 36.8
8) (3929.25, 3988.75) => 29.7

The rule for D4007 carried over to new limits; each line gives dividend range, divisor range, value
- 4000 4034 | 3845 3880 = 1.17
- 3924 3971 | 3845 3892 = 1.09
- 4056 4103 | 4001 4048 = 0.84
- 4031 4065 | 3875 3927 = 1.37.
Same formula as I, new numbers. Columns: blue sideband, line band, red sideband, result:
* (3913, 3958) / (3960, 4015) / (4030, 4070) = 0.234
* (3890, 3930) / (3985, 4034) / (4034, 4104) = -0.134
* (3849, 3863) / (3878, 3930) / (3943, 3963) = 0.156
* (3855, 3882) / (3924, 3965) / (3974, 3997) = -0.064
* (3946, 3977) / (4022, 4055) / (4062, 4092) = -0.202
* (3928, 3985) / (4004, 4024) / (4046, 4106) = -0.240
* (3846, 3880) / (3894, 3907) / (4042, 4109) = 0.158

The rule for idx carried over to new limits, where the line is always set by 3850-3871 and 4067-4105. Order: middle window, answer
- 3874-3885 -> 0.293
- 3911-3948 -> -0.104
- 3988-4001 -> -0.157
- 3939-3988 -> 0.154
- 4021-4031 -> -0.242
